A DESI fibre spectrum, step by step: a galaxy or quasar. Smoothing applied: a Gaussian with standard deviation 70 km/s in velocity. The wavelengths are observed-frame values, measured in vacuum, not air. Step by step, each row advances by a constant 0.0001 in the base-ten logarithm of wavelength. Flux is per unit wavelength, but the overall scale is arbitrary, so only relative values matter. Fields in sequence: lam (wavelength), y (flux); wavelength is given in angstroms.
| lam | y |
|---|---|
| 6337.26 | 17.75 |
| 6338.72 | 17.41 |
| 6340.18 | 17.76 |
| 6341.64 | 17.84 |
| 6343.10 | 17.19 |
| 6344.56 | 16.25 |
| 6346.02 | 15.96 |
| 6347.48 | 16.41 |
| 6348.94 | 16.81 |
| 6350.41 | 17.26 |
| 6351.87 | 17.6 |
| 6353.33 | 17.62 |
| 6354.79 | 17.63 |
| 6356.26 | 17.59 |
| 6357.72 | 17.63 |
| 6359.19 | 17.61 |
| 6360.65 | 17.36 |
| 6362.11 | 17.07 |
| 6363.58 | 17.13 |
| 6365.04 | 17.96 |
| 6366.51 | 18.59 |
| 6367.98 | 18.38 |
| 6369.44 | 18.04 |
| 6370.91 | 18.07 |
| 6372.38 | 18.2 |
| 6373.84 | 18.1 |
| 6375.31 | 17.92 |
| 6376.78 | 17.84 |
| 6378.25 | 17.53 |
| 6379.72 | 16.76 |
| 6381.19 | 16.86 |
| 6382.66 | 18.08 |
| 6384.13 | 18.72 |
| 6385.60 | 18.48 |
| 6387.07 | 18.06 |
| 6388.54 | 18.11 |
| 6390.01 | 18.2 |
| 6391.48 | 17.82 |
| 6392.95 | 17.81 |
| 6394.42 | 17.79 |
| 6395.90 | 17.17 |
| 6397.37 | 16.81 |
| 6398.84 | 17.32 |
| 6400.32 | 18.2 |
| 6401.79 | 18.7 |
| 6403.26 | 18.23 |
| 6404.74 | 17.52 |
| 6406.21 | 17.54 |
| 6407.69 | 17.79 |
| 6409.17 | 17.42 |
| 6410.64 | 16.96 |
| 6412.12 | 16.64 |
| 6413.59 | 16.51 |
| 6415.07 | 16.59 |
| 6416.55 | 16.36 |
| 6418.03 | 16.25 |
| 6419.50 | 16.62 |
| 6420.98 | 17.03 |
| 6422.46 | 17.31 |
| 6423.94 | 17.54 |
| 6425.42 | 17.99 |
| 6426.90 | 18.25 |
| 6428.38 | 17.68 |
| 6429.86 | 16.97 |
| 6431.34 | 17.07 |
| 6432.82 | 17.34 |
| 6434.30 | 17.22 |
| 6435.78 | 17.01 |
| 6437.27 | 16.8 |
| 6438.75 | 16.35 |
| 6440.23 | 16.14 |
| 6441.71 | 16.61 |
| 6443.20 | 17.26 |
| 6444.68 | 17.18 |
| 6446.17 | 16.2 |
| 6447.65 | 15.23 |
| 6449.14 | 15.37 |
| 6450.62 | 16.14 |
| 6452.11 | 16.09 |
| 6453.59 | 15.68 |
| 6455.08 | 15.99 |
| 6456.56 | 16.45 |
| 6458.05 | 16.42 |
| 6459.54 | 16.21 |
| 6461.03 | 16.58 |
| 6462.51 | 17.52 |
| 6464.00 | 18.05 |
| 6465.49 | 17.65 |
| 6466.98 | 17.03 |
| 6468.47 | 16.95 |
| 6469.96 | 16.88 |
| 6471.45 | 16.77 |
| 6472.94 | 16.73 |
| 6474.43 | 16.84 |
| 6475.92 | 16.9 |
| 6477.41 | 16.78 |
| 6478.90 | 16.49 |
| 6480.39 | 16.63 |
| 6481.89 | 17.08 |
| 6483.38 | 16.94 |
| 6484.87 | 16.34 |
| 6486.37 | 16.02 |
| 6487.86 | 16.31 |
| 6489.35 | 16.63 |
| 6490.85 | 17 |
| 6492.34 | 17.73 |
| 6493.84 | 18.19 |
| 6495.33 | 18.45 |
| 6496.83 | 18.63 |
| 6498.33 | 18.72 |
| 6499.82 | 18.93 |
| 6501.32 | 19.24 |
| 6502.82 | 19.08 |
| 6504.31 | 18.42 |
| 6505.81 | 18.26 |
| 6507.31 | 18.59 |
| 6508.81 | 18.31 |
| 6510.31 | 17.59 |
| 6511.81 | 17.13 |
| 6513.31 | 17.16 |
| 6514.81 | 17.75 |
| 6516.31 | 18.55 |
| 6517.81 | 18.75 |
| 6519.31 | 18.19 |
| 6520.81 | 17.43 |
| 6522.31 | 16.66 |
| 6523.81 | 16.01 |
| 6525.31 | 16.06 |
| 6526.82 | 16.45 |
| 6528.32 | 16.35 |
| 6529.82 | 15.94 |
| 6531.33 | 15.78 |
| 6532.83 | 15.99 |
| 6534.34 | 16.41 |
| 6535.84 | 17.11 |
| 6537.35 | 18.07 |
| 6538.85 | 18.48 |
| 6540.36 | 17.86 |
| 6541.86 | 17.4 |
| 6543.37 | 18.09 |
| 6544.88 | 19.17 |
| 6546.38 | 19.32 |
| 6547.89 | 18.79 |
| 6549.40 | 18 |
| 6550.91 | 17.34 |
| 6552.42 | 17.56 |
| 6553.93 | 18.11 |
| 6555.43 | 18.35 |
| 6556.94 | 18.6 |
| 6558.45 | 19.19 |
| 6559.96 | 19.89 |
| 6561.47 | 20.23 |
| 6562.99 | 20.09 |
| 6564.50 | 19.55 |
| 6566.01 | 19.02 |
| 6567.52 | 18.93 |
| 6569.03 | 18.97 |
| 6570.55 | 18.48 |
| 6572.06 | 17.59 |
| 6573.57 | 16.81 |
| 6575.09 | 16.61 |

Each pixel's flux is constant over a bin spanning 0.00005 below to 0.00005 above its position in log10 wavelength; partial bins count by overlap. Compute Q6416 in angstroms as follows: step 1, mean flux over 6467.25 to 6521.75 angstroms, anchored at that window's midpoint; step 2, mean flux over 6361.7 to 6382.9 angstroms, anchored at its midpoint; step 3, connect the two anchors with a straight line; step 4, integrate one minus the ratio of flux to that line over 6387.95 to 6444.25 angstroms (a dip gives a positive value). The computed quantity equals 1.3 angstroms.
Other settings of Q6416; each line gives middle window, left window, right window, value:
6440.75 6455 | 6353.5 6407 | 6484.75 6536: 1.2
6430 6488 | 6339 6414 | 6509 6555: 2.9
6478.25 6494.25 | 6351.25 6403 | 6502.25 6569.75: 1.0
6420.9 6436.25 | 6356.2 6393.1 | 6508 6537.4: 0.1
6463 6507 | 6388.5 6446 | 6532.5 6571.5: 1.0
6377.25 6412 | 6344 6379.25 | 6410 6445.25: -0.9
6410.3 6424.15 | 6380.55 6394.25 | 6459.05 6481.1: 0.7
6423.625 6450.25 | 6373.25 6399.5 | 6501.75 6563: 1.3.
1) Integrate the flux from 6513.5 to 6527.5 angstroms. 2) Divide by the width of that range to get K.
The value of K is 17.3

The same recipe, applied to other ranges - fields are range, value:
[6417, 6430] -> 17.3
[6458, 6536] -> 17.3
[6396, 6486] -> 16.9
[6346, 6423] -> 17.5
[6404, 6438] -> 17.1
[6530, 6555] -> 17.7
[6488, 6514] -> 18.1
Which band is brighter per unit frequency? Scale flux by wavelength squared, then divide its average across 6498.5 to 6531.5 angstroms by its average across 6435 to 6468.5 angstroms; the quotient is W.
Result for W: 1.09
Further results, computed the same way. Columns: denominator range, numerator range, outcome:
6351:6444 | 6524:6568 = 1.08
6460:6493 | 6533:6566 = 1.12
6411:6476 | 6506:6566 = 1.10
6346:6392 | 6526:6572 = 1.08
